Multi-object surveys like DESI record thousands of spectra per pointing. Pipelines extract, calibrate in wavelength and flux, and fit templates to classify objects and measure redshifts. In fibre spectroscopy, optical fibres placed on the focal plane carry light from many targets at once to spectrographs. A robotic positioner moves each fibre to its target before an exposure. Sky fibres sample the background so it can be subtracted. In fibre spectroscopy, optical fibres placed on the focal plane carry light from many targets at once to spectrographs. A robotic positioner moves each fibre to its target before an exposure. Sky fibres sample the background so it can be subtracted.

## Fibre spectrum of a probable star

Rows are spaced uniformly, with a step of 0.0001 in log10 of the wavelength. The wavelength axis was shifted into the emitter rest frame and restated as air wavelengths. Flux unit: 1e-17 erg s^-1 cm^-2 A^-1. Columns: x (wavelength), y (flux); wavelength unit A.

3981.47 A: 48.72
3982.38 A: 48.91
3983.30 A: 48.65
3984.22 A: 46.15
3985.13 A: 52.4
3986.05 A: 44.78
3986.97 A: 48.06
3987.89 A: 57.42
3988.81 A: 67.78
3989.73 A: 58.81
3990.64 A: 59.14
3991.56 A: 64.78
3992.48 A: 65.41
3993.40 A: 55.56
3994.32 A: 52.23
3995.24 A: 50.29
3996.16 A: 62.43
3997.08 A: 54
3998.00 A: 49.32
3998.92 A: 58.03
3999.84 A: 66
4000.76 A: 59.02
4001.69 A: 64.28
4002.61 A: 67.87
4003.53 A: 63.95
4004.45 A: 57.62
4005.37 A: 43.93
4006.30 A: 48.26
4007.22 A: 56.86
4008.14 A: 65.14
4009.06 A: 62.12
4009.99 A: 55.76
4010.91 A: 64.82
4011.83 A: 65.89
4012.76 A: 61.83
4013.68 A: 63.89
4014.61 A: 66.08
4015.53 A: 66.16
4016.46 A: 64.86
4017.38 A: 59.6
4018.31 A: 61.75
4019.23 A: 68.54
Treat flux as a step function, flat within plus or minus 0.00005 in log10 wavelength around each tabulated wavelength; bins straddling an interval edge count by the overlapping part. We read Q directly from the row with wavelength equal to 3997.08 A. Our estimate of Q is 54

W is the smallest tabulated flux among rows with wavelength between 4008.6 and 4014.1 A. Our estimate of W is 55.76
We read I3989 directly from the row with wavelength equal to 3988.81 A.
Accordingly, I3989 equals 67.78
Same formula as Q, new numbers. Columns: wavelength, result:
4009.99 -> 55.76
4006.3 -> 48.26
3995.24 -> 50.29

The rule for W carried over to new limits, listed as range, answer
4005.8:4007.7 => 48.26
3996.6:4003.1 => 49.32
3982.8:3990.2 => 44.78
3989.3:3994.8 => 52.23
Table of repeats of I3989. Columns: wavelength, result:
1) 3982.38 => 48.91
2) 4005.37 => 43.93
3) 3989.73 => 58.81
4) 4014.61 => 66.08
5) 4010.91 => 64.82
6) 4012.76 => 61.83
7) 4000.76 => 59.02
